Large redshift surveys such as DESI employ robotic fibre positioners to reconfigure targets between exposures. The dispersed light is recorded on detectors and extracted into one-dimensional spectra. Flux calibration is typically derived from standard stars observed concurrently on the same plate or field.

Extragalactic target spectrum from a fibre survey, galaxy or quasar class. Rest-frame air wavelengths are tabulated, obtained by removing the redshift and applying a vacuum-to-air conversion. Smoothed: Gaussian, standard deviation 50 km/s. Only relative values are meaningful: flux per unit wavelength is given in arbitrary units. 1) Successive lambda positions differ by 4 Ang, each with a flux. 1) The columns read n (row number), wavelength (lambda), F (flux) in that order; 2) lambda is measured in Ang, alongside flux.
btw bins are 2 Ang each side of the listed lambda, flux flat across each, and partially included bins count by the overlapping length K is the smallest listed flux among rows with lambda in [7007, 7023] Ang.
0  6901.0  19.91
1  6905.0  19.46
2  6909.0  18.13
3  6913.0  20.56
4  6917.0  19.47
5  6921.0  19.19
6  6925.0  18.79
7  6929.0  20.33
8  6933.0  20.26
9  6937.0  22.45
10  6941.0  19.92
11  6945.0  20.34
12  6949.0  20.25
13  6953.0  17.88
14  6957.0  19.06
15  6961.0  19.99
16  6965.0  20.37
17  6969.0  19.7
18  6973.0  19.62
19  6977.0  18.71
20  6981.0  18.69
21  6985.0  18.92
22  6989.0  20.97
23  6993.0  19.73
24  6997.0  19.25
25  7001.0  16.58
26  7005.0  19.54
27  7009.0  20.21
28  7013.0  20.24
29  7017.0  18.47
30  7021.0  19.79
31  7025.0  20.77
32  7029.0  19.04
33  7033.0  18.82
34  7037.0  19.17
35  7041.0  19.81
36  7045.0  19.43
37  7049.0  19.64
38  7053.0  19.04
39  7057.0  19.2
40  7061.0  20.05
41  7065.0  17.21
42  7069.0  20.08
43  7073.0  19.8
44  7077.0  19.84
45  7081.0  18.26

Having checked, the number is 18.47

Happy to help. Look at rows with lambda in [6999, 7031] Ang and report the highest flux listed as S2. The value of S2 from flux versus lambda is 20.77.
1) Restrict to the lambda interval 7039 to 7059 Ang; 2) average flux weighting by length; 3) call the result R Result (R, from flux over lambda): 19.4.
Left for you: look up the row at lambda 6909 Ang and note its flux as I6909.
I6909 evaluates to 18.13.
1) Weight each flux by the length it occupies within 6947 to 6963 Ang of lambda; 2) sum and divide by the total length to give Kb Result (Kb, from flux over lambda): 19.3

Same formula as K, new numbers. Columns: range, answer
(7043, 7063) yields 19.04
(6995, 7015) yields 16.58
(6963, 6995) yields 18.69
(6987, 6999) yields 19.25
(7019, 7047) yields 18.82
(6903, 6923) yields 18.13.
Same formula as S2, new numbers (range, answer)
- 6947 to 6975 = 20.37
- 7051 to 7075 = 20.08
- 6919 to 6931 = 20.33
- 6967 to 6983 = 19.7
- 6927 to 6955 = 22.45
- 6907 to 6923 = 20.56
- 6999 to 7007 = 19.54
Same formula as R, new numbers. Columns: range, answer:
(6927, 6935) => 20.3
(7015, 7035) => 19.4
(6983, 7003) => 19.1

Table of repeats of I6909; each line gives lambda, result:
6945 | 20.34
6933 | 20.26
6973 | 19.62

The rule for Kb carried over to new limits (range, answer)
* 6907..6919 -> 19.4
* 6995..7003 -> 17.9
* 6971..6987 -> 19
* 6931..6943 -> 20.9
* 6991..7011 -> 19.1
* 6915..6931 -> 19.4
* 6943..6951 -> 20.3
